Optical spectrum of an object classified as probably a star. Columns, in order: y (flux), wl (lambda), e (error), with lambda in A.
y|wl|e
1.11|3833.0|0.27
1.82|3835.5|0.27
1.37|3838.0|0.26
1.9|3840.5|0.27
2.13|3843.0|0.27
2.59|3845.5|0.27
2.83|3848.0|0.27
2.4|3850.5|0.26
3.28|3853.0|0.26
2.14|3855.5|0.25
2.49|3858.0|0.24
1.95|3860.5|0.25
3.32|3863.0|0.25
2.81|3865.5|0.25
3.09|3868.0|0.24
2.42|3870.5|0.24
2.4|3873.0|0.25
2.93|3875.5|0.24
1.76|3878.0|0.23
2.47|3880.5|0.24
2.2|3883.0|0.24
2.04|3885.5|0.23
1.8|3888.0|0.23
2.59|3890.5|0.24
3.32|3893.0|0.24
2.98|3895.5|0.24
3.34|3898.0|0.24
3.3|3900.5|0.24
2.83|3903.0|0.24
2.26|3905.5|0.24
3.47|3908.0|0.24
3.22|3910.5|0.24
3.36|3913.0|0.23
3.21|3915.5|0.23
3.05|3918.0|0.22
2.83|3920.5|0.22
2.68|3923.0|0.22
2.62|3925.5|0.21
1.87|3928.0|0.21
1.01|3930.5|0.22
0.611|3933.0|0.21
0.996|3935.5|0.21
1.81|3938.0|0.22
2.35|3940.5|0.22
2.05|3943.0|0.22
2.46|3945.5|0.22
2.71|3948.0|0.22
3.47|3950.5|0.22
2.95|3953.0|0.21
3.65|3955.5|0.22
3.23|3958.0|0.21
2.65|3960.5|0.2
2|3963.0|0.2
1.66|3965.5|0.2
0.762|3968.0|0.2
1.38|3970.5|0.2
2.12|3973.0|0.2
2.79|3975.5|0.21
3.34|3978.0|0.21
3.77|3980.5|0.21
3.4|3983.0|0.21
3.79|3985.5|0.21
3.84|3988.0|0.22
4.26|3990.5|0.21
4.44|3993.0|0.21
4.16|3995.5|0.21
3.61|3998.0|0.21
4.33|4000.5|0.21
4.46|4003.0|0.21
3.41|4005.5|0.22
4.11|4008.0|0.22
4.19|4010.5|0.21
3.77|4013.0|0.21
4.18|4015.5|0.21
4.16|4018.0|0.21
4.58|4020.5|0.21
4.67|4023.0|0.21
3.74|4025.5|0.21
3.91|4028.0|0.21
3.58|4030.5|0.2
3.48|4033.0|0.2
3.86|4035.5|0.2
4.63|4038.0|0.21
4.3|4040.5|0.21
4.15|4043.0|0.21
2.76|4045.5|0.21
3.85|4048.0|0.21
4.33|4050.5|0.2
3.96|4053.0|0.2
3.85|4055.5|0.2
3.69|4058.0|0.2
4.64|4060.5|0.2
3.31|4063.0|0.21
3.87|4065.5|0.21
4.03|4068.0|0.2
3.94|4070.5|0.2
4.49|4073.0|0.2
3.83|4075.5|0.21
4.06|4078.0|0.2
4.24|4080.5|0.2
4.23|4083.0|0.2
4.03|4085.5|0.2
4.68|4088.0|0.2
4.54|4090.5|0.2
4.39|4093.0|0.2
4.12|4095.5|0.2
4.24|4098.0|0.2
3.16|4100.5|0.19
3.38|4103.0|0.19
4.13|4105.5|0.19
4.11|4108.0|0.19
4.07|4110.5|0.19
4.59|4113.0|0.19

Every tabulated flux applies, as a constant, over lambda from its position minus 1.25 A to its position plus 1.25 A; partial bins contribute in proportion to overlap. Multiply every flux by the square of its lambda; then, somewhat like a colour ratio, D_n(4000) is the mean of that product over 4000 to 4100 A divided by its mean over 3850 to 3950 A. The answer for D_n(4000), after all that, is 1.74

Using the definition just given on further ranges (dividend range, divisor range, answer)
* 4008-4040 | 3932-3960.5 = 1.75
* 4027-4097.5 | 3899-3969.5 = 1.74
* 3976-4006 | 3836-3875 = 1.68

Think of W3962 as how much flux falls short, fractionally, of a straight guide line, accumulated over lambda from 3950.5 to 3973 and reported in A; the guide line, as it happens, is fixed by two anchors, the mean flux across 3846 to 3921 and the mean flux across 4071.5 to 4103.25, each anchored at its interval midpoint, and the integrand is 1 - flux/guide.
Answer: 6.3 A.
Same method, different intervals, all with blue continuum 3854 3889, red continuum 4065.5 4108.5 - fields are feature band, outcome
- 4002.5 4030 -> -4.2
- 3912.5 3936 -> 4.9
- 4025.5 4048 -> -0.8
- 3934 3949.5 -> 4.8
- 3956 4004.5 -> 1.8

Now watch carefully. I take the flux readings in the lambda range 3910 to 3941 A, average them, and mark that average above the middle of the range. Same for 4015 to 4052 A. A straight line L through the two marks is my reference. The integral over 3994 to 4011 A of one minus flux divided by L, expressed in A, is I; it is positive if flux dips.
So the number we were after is -2.6 A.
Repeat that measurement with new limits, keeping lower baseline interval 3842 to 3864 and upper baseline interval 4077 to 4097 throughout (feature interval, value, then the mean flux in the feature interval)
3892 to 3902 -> -1.2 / 3.22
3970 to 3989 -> 2.1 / 3.11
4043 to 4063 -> 0.9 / 3.85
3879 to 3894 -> 2.3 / 2.38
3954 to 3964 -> 1.3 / 2.91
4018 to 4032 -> -1.0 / 4.09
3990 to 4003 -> -2.0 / 4.18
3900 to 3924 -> -0.1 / 3.02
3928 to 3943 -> 8.1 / 1.46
